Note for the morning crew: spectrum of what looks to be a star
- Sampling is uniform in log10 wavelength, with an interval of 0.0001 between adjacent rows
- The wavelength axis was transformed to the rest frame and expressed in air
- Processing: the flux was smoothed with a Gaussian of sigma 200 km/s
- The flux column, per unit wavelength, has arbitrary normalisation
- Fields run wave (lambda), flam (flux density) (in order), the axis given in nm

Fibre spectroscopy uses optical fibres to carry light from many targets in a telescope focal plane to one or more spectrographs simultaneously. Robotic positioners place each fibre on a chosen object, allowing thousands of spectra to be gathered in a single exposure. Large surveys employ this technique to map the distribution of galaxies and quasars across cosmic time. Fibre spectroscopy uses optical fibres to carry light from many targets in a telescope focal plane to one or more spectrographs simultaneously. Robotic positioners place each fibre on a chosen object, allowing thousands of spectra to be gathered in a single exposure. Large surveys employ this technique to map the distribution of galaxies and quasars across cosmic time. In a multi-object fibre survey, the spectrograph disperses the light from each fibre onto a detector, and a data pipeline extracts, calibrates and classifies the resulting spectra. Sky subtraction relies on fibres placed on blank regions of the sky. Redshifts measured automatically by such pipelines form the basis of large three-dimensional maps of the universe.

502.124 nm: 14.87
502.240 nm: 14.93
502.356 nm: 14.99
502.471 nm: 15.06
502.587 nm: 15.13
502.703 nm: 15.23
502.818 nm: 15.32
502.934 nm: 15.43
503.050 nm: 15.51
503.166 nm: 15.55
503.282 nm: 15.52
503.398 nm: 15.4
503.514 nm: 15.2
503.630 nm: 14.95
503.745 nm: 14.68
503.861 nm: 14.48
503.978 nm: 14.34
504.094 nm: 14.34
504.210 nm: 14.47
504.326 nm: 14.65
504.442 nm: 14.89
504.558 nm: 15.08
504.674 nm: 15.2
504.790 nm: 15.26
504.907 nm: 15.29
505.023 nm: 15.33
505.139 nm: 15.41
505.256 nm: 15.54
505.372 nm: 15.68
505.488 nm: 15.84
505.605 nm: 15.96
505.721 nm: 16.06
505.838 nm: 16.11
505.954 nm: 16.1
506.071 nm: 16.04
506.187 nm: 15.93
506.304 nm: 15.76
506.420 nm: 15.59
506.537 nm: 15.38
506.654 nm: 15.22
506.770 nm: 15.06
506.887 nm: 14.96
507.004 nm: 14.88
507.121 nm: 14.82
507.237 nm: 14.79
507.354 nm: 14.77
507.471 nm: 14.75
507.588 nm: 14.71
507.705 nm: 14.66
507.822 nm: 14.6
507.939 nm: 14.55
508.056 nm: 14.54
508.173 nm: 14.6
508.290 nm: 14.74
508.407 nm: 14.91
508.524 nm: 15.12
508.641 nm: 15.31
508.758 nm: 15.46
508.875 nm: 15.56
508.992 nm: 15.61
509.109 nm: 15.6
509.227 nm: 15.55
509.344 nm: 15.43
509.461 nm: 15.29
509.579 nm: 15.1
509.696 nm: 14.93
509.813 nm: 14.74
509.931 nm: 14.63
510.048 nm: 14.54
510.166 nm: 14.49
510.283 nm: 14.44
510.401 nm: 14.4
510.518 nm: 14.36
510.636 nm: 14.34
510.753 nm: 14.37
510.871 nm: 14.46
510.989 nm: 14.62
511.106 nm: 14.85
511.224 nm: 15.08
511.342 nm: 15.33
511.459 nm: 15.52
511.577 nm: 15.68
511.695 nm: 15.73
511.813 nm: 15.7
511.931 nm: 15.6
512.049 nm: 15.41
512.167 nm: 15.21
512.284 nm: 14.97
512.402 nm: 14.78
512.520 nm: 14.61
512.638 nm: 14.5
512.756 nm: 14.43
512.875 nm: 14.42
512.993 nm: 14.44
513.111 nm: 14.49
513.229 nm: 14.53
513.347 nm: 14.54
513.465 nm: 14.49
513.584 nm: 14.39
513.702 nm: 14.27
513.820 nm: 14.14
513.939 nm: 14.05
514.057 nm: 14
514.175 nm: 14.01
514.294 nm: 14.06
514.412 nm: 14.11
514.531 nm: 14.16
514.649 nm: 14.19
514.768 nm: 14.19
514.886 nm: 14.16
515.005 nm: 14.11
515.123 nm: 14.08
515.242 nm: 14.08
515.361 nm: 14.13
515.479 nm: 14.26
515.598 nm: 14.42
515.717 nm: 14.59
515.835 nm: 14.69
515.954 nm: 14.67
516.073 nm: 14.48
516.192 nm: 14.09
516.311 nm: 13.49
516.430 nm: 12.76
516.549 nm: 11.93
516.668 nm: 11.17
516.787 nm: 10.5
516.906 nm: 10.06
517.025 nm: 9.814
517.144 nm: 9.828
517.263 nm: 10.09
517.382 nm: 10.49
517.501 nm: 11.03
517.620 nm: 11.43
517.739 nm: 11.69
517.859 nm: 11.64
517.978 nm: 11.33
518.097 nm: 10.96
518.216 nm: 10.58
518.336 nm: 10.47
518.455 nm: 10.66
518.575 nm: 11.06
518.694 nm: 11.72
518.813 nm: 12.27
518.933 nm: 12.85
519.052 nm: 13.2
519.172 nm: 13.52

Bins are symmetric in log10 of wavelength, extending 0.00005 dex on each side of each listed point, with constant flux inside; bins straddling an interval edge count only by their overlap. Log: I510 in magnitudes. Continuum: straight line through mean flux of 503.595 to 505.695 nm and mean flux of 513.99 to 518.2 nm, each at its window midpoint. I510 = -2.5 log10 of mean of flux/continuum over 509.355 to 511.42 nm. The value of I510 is -0.06 mag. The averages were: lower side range 15.1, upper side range 12.8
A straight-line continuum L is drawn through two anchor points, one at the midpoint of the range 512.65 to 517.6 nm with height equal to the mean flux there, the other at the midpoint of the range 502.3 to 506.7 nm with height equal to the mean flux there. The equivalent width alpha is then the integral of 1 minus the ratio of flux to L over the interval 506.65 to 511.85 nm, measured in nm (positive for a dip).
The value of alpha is -0.177 nm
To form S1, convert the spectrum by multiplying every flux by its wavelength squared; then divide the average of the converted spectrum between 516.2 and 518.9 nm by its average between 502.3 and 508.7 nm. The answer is 0.78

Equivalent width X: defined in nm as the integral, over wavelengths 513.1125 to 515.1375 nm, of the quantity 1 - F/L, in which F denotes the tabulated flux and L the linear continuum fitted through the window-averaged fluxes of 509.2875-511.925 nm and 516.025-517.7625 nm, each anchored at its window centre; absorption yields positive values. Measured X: -0.189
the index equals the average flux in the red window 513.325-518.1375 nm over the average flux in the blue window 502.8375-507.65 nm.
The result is 0.9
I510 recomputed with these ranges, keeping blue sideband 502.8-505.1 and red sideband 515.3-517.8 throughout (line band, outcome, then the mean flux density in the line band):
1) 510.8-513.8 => -0.12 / 14.9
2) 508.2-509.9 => -0.09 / 15.2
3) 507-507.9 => -0.03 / 14.7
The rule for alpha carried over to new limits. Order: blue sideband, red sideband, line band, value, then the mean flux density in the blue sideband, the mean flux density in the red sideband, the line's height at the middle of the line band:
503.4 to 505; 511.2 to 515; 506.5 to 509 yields -0.03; 14.9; 14.6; 14.8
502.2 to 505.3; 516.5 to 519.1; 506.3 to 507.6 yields -0.08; 15.1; 11.1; 14.2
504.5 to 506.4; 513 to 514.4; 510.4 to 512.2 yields -0.05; 15.7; 14.3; 14.7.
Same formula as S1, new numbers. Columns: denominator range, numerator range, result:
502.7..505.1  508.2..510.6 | 1.02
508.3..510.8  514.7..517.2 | 0.90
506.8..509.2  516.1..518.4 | 0.78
